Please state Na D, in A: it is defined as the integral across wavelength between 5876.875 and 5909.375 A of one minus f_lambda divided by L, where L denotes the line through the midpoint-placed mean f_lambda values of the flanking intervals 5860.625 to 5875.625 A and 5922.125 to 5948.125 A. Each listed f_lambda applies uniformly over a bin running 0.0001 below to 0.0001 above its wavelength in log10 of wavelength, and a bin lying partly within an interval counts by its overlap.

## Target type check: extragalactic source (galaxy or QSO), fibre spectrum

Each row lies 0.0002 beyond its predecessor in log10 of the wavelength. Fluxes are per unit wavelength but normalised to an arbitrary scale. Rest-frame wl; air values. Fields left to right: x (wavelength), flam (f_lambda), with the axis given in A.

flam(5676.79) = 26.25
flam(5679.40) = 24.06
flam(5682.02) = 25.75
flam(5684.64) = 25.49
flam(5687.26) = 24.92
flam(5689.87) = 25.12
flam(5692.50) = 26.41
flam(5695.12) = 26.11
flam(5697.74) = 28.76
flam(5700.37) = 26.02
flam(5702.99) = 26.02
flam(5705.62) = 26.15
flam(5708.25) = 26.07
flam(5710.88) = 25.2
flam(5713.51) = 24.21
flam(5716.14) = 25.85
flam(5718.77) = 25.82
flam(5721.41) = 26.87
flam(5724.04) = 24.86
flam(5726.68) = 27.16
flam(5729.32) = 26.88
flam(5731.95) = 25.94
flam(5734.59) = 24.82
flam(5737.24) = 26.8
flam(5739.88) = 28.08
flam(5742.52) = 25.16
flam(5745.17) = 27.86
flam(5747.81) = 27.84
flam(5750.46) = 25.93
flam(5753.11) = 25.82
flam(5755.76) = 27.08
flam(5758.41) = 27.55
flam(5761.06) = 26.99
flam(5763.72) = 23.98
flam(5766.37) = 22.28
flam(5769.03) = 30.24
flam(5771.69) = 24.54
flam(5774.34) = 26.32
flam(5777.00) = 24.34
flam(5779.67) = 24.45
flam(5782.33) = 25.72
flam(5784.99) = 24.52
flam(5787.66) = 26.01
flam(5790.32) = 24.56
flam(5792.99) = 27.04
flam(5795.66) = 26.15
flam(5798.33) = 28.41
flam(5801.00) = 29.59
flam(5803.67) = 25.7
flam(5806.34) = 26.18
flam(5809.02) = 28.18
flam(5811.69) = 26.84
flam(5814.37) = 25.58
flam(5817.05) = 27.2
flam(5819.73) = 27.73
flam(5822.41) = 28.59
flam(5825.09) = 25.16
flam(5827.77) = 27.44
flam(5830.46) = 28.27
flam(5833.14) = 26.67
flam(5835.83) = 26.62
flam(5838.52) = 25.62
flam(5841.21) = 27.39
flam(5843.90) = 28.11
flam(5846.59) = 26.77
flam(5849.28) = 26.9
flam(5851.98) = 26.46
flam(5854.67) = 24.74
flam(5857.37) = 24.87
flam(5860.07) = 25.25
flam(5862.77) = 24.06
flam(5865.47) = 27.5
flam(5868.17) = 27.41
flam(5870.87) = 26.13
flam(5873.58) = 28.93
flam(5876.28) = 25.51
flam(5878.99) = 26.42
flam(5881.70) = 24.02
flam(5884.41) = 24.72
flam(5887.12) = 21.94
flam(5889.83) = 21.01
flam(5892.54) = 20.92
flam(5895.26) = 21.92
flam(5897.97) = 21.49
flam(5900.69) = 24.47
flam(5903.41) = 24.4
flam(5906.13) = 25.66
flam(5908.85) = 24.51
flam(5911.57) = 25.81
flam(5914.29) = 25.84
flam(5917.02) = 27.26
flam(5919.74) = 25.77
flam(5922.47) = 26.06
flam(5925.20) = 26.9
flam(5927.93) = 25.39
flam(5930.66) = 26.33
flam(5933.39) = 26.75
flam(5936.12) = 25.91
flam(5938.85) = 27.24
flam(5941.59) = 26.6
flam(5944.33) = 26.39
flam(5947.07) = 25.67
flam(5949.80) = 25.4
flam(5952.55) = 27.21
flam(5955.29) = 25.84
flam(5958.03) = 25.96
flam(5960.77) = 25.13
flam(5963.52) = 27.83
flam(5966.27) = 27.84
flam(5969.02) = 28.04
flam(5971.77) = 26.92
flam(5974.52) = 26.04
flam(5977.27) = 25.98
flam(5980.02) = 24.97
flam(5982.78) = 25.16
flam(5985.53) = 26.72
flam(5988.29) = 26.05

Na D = 3.8 A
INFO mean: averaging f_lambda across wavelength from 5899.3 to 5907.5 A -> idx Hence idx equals 24.8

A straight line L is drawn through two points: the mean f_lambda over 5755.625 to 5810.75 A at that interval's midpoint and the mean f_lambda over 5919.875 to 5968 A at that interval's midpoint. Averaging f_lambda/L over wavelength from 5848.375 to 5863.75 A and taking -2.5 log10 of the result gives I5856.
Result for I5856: 0.04 mag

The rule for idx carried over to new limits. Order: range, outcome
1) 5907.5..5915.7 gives 25.4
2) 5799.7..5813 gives 27.3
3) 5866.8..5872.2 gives 26.8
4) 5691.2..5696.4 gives 26.3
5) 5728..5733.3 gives 26.4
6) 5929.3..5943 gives 26.6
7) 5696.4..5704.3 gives 26.9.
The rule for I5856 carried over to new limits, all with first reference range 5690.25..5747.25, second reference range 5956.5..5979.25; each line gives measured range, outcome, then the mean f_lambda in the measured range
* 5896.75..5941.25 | 0.04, 25.6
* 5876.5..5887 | 0.08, 24.7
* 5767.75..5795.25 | 0.02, 25.8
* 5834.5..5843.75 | -0.01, 26.7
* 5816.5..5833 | -0.04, 27.4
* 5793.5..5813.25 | -0.04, 27.3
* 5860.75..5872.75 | 0.01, 26.3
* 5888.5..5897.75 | 0.24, 21.3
